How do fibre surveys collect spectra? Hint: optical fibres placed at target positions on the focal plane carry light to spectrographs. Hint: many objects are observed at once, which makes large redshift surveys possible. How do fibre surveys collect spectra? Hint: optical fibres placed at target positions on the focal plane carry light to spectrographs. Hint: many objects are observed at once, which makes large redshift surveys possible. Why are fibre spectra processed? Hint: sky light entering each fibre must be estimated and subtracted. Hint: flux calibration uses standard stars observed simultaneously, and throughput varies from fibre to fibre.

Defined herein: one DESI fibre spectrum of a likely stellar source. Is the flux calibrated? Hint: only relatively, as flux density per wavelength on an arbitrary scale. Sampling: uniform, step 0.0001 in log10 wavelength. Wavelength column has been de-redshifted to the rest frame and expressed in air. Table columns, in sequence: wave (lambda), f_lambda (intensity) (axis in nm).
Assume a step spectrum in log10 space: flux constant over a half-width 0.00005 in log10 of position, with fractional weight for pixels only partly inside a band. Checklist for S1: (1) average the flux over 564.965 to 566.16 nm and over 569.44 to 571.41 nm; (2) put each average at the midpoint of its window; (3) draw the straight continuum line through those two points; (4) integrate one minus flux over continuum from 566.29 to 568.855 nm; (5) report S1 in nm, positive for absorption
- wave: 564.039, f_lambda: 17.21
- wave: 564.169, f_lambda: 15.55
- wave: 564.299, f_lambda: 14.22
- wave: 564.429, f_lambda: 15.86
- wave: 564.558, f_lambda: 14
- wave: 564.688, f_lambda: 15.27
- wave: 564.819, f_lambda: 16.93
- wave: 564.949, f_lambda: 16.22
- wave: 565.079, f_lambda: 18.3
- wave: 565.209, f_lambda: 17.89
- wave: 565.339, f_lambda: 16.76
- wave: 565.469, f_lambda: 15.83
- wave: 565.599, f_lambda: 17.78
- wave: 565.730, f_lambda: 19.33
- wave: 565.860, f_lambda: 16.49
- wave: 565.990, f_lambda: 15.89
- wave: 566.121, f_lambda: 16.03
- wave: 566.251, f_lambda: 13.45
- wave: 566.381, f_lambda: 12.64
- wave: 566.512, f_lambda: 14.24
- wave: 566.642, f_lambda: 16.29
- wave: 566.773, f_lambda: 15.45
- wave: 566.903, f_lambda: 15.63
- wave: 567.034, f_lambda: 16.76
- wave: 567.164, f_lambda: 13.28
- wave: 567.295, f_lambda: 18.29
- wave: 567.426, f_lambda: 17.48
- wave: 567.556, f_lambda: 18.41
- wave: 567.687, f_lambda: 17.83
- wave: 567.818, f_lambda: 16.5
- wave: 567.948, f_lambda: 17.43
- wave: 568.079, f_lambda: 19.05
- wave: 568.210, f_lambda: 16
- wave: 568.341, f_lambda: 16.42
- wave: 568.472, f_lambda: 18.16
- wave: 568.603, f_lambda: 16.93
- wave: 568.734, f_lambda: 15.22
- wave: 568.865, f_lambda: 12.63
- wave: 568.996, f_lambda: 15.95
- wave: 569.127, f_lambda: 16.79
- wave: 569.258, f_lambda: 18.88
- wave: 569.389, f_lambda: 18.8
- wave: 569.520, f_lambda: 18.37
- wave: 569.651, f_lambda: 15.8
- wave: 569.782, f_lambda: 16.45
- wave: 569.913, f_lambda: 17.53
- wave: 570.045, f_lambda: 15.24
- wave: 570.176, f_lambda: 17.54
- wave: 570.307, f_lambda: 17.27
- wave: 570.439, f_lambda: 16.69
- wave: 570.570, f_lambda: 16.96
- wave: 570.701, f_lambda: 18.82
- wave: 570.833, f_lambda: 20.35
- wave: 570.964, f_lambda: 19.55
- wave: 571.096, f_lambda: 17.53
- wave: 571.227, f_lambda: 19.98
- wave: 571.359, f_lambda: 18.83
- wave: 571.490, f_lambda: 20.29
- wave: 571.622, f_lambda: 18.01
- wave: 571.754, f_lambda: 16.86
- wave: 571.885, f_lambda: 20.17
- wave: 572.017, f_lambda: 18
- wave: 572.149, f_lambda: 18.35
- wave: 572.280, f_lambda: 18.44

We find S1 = 0.16 nm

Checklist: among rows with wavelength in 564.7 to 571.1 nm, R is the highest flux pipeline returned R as 20.35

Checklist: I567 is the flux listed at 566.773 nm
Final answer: 15.45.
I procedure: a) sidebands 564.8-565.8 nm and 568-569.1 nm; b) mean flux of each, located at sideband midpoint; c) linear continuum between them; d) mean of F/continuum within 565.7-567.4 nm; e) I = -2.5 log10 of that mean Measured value 0.09 mag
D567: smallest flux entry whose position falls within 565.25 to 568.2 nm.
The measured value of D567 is 12.64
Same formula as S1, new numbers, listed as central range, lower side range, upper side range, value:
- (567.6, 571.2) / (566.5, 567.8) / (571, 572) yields 0.08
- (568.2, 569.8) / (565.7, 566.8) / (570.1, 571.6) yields 0.05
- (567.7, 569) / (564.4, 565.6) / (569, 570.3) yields 0.04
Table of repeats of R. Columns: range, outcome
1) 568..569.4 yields 19.05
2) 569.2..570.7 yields 18.88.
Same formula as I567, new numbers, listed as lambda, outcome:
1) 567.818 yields 16.5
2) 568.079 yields 19.05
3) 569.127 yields 16.79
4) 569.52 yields 18.37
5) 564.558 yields 14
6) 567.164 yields 13.28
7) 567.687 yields 17.83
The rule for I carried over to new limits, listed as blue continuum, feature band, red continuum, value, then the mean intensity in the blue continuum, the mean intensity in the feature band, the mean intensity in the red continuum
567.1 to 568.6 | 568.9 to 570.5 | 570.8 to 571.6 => 0.08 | 17.2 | 17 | 19.3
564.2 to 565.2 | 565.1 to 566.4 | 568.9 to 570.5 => -0.02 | 15.9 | 16.4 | 17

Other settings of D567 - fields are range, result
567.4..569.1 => 12.63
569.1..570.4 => 15.24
